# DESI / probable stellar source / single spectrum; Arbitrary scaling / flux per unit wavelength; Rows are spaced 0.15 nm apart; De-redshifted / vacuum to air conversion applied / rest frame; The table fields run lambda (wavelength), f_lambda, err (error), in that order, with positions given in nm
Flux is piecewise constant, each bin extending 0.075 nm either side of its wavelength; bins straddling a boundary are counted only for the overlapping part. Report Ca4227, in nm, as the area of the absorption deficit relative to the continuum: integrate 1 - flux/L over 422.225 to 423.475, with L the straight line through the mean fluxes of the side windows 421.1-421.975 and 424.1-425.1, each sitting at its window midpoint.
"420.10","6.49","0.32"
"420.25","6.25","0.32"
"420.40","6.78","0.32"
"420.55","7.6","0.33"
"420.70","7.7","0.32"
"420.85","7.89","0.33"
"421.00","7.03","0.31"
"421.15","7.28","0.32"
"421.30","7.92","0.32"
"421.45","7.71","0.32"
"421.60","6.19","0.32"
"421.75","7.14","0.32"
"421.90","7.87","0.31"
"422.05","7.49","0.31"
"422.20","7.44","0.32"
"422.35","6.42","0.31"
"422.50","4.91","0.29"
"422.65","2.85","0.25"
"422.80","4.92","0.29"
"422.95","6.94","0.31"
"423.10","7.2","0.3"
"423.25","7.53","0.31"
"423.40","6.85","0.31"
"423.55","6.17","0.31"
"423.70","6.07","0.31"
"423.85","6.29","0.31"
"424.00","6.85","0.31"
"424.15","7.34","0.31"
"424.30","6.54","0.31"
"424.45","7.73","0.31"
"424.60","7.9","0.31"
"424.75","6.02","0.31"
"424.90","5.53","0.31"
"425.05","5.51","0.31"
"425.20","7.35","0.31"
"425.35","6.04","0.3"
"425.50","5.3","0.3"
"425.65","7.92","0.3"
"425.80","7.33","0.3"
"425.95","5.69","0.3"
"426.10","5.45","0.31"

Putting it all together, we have 0.184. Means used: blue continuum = 7.35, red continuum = 6.66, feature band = 6.01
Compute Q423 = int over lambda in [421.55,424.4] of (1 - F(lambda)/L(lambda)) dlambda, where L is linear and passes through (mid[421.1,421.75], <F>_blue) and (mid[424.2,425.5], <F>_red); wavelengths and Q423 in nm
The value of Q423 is 0.18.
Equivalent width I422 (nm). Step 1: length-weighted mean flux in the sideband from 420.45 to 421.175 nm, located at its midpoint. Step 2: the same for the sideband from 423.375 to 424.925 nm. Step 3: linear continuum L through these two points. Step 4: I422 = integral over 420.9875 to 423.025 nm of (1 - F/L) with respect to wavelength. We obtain 0.18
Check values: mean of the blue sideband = 7.49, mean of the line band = 6.57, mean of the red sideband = 6.69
